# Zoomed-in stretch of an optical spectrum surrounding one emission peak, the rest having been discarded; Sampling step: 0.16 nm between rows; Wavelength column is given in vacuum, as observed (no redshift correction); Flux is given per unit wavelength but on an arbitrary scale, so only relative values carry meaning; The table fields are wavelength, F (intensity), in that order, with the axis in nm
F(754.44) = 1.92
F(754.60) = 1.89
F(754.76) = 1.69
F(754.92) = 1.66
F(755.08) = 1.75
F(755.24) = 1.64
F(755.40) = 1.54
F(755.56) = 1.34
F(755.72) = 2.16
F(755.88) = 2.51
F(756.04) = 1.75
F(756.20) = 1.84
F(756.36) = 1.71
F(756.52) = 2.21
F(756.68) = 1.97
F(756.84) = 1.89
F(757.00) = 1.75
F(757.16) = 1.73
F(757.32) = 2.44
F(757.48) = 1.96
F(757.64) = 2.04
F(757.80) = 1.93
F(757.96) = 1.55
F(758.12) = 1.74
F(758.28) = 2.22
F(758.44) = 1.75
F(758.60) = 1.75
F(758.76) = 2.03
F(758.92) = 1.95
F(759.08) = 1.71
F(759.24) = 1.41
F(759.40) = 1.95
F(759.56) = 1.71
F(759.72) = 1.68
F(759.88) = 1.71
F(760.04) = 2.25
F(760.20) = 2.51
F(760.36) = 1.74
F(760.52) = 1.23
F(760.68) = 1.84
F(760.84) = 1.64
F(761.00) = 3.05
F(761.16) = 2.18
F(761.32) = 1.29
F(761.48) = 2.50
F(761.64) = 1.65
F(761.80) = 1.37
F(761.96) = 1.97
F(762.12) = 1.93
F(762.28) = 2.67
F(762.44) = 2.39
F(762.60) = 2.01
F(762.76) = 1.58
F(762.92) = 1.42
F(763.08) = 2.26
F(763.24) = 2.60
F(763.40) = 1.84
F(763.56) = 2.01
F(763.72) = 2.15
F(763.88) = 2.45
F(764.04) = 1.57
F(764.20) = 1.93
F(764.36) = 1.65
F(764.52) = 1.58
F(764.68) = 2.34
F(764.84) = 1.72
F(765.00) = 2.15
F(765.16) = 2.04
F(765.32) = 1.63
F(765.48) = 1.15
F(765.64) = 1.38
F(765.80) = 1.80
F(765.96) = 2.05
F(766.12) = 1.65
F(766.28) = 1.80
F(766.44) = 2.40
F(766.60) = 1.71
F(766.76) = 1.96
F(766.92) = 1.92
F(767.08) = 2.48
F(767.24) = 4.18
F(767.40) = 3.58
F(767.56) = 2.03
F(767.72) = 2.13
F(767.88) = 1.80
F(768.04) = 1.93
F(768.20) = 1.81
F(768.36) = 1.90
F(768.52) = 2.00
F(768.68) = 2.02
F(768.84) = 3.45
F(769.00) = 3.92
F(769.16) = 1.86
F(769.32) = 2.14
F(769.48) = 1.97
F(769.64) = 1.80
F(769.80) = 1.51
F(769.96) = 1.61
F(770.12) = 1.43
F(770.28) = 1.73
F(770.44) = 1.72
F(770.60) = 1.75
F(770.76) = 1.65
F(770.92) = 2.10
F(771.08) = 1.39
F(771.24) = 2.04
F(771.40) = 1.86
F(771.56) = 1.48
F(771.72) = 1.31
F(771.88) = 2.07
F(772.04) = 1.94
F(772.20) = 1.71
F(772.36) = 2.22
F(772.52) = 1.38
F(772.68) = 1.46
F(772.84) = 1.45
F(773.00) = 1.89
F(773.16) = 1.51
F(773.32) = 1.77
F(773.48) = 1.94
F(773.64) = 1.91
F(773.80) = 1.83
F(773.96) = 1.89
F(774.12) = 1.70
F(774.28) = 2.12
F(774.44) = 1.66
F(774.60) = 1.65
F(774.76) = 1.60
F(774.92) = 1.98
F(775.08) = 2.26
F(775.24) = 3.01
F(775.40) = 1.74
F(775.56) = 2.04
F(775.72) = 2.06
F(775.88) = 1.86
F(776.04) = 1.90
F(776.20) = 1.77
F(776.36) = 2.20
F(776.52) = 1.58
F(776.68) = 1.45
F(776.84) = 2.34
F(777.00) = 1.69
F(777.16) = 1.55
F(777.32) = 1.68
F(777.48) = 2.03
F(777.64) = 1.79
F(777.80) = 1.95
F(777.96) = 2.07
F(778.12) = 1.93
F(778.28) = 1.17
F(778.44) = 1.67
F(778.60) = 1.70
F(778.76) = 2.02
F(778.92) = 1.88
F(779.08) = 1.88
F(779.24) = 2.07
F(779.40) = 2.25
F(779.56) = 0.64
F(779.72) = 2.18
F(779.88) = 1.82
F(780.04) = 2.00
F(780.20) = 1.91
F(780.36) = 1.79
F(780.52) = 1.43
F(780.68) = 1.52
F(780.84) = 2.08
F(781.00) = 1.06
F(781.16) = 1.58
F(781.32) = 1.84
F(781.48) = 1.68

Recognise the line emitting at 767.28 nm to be [S II]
